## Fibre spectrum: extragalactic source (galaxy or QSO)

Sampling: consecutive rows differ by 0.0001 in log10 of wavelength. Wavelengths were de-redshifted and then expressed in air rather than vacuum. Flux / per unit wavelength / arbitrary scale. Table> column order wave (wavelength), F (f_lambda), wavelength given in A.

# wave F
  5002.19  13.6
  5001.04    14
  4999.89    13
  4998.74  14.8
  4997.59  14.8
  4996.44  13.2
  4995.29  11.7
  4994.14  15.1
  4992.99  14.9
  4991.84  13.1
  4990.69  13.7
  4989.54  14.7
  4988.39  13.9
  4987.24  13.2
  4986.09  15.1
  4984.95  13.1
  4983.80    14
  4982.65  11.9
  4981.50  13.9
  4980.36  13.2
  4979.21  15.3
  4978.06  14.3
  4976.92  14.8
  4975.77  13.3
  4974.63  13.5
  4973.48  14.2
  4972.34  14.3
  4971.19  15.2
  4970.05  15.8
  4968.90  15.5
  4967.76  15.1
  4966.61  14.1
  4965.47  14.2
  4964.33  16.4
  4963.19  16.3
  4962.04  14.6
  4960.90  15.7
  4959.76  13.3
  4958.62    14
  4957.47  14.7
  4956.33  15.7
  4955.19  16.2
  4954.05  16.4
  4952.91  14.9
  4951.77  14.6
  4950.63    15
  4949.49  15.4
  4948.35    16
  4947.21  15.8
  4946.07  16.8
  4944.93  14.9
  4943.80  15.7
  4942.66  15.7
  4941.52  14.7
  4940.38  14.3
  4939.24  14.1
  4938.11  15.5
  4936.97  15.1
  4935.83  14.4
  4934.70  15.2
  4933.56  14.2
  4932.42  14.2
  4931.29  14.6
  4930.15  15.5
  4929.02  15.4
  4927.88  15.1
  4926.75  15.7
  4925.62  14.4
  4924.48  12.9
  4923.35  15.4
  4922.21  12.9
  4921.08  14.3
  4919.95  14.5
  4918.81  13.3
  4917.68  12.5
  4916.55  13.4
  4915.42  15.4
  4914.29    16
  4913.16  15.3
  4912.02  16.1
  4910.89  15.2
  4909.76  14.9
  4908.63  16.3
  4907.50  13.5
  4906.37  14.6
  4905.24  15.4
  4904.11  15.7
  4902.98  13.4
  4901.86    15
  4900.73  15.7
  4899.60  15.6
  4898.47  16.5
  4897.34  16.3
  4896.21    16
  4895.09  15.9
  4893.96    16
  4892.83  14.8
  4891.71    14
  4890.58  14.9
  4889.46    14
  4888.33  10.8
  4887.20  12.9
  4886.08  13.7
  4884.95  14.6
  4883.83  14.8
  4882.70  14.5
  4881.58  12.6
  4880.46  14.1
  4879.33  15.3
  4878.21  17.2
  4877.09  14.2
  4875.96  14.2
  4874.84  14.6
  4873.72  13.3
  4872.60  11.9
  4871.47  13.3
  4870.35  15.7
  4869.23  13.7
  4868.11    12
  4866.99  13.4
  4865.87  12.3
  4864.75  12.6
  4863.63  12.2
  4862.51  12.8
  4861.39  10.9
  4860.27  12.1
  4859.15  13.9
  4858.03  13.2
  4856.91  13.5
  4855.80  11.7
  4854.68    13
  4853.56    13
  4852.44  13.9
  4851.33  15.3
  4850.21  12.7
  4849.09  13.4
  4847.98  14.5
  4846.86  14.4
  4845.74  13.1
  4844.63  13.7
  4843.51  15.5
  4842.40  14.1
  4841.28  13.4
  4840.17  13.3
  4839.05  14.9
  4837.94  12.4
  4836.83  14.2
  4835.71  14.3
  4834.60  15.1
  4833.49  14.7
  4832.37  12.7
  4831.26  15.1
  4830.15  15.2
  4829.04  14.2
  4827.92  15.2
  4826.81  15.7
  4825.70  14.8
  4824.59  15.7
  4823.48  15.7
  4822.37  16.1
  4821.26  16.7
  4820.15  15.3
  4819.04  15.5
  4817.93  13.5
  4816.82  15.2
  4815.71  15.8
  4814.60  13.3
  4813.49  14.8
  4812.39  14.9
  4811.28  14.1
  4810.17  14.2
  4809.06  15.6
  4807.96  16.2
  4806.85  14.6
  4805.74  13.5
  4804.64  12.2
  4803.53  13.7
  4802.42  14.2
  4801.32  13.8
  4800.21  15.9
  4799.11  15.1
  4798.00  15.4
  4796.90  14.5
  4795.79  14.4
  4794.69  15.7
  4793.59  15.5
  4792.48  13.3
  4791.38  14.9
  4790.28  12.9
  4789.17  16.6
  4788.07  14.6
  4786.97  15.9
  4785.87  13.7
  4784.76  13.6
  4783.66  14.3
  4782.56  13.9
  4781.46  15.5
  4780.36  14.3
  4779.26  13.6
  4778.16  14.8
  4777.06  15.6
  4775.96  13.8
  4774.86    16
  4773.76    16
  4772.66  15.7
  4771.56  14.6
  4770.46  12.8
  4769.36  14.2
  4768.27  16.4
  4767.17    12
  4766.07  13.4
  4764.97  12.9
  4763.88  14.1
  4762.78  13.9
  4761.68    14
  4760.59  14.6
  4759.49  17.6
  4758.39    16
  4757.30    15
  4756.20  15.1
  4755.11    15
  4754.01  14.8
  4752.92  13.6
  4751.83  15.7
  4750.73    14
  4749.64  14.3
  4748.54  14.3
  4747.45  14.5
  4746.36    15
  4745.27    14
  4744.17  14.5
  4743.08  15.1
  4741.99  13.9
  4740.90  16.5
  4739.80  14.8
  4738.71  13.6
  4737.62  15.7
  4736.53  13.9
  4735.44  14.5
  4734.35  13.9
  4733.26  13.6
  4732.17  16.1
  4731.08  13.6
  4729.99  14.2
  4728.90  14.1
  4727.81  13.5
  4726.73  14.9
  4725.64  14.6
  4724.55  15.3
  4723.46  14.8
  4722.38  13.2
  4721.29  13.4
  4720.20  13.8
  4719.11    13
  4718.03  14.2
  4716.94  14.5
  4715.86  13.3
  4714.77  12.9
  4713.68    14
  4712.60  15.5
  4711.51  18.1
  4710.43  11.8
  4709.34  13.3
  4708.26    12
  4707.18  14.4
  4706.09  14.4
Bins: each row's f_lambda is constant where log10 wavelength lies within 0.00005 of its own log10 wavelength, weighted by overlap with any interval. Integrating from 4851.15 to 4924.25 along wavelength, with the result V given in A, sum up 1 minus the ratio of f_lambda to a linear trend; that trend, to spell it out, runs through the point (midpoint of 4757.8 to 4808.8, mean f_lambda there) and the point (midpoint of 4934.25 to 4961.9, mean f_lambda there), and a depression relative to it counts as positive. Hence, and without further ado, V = 3.95 A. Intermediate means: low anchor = 14.6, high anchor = 15.2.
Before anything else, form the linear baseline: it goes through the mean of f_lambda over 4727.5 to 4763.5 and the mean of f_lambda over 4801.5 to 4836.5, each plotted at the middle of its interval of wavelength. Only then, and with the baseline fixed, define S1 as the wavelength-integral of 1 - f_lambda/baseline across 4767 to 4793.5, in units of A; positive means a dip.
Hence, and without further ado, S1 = 0.17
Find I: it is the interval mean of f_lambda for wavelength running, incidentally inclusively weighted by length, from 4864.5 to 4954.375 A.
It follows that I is 14.6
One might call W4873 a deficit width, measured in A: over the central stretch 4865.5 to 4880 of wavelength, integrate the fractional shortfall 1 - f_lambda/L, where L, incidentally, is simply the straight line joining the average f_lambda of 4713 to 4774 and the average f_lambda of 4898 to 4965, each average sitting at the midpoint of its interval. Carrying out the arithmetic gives 0.8 A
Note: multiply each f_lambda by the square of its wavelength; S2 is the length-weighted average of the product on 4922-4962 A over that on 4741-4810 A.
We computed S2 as 1.10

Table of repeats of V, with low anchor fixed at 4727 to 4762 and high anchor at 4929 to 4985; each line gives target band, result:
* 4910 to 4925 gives 0.4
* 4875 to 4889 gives 0.6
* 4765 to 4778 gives 0.1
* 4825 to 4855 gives 1.2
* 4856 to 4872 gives 2.0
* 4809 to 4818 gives 0.1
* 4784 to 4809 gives 0.2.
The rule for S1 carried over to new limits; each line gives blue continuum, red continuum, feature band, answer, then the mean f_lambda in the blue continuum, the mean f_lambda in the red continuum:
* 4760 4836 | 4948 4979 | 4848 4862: 1.6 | 14.6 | 14.9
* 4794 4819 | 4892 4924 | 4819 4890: 4.0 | 14.6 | 15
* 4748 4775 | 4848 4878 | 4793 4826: -2.1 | 14.6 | 13.3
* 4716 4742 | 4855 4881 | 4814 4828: -1.6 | 14.3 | 13.4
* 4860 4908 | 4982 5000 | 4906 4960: -3.5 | 14.1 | 13.8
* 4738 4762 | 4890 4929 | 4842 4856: 1.1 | 14.8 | 14.9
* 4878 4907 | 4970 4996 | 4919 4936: -0.1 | 14.8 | 14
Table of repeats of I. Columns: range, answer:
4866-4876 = 13.5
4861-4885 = 13.6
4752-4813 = 14.6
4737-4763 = 14.8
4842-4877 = 13.4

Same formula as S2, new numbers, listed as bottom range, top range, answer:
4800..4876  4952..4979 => 1.12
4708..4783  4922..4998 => 1.11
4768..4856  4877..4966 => 1.07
